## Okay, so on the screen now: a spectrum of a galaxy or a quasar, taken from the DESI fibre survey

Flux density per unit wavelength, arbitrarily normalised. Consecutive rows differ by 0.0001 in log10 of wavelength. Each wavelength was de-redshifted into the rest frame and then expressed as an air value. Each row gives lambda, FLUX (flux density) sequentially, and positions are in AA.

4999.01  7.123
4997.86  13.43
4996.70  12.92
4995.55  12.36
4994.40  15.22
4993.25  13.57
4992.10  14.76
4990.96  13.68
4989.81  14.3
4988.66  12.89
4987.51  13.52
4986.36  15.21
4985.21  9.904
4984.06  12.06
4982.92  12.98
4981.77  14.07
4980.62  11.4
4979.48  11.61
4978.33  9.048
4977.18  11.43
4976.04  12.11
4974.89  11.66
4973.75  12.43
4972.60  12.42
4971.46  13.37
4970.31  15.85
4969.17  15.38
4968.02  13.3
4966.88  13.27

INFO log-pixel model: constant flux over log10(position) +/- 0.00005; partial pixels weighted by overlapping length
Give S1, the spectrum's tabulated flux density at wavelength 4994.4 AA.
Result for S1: 15.22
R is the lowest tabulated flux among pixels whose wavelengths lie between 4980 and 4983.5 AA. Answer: 11.4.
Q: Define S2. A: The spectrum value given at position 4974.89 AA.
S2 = 11.66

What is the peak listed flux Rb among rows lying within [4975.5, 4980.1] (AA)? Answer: 12.11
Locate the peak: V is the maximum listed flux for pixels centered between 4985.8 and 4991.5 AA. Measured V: 15.21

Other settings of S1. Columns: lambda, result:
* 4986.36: 15.21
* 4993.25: 13.57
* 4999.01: 7.123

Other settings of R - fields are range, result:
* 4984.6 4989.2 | 9.904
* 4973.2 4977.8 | 11.43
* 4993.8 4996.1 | 12.36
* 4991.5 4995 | 13.57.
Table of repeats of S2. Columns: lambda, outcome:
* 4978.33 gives 9.048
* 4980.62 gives 11.4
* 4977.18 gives 11.43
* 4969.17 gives 15.38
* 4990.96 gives 13.68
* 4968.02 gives 13.3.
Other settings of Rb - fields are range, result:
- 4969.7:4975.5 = 15.85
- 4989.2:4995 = 15.22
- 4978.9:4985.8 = 14.07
